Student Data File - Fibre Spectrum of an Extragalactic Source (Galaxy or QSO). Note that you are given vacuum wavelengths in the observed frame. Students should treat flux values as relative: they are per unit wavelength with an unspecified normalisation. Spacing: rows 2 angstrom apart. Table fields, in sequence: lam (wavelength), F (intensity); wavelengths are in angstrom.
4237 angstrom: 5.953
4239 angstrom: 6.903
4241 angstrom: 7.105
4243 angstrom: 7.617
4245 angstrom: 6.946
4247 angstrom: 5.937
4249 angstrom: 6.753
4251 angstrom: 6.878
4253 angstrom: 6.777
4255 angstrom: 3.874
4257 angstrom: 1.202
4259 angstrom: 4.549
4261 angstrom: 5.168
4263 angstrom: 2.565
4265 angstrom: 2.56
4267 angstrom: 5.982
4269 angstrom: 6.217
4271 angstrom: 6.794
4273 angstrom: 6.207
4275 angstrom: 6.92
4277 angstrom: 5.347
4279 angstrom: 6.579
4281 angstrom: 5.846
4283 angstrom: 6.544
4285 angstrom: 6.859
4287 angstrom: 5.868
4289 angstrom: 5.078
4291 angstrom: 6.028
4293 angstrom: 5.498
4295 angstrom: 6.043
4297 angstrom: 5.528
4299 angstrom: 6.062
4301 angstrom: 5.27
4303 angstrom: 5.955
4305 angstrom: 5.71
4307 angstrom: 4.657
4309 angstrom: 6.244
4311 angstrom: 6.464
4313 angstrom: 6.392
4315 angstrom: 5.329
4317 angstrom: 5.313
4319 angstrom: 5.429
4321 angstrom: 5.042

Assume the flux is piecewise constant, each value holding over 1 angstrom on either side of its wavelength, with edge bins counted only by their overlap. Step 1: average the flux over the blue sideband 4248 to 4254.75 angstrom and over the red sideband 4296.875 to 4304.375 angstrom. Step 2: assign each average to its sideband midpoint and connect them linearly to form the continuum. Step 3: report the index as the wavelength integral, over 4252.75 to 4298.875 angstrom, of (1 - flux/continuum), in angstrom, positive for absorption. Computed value 5.23 angstrom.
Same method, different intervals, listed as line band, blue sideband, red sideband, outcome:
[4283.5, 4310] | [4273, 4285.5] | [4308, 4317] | 1.7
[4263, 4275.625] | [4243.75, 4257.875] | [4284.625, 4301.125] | 0.4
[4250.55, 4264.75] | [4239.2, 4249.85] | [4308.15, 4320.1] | 5.2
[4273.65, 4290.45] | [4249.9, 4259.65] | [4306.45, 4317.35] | -3.0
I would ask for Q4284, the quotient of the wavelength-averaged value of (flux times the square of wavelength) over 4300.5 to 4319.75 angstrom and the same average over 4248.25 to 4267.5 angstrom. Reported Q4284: 1.28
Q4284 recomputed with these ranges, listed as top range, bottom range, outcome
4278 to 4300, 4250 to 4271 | 1.30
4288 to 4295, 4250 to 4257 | 1.10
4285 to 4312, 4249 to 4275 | 1.16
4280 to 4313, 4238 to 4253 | 0.87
